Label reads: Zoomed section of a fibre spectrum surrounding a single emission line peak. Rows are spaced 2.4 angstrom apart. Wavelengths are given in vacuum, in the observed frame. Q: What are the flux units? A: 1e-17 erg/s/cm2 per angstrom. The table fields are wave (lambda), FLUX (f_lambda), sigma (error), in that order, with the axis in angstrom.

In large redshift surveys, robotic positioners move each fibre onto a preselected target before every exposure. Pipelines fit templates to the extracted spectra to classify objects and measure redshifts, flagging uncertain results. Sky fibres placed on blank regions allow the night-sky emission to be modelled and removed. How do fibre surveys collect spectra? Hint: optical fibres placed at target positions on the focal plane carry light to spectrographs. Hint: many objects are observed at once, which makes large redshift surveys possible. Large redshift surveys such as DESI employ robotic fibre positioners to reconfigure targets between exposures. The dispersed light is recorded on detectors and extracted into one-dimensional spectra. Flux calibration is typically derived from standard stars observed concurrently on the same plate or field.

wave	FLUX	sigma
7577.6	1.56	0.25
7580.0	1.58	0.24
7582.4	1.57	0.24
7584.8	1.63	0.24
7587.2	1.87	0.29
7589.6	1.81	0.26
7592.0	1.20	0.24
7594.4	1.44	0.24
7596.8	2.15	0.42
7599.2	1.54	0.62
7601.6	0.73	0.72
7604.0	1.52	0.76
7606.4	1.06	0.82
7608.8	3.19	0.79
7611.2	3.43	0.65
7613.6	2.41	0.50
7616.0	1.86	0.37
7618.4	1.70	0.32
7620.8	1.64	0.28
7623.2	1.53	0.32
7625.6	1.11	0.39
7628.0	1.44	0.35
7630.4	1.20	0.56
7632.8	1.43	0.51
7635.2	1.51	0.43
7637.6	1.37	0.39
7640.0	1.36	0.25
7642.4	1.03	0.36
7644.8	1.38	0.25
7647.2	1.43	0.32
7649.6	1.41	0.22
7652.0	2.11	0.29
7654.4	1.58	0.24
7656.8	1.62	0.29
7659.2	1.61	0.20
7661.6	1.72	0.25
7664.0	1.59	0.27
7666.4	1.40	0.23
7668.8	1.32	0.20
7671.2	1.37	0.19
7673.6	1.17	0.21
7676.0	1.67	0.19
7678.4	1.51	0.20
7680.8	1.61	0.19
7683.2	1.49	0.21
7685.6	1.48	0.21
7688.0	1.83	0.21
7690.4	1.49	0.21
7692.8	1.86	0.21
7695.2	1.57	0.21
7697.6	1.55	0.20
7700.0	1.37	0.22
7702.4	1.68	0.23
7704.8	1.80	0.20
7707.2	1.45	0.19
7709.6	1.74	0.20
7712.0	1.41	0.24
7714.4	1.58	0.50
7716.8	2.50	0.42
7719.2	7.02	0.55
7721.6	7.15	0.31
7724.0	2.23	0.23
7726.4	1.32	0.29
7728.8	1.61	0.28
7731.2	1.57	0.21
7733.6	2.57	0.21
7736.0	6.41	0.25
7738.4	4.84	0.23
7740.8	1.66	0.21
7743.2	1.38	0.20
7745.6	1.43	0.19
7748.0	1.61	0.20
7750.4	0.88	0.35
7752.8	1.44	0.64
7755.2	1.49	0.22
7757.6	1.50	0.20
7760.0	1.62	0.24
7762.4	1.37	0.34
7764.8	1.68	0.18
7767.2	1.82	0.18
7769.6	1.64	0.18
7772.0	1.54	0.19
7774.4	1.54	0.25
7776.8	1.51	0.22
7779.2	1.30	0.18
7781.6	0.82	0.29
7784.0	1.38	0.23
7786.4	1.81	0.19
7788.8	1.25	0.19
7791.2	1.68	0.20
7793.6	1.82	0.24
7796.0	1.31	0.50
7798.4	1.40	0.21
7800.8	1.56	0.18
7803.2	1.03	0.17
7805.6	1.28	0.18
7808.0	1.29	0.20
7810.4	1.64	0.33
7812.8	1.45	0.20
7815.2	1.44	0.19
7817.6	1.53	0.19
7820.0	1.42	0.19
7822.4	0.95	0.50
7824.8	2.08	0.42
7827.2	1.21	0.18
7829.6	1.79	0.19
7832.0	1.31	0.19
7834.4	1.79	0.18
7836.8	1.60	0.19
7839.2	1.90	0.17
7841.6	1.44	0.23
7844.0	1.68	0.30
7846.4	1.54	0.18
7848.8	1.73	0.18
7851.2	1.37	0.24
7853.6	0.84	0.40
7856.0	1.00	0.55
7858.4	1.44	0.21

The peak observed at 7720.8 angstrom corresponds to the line [S II] 6716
